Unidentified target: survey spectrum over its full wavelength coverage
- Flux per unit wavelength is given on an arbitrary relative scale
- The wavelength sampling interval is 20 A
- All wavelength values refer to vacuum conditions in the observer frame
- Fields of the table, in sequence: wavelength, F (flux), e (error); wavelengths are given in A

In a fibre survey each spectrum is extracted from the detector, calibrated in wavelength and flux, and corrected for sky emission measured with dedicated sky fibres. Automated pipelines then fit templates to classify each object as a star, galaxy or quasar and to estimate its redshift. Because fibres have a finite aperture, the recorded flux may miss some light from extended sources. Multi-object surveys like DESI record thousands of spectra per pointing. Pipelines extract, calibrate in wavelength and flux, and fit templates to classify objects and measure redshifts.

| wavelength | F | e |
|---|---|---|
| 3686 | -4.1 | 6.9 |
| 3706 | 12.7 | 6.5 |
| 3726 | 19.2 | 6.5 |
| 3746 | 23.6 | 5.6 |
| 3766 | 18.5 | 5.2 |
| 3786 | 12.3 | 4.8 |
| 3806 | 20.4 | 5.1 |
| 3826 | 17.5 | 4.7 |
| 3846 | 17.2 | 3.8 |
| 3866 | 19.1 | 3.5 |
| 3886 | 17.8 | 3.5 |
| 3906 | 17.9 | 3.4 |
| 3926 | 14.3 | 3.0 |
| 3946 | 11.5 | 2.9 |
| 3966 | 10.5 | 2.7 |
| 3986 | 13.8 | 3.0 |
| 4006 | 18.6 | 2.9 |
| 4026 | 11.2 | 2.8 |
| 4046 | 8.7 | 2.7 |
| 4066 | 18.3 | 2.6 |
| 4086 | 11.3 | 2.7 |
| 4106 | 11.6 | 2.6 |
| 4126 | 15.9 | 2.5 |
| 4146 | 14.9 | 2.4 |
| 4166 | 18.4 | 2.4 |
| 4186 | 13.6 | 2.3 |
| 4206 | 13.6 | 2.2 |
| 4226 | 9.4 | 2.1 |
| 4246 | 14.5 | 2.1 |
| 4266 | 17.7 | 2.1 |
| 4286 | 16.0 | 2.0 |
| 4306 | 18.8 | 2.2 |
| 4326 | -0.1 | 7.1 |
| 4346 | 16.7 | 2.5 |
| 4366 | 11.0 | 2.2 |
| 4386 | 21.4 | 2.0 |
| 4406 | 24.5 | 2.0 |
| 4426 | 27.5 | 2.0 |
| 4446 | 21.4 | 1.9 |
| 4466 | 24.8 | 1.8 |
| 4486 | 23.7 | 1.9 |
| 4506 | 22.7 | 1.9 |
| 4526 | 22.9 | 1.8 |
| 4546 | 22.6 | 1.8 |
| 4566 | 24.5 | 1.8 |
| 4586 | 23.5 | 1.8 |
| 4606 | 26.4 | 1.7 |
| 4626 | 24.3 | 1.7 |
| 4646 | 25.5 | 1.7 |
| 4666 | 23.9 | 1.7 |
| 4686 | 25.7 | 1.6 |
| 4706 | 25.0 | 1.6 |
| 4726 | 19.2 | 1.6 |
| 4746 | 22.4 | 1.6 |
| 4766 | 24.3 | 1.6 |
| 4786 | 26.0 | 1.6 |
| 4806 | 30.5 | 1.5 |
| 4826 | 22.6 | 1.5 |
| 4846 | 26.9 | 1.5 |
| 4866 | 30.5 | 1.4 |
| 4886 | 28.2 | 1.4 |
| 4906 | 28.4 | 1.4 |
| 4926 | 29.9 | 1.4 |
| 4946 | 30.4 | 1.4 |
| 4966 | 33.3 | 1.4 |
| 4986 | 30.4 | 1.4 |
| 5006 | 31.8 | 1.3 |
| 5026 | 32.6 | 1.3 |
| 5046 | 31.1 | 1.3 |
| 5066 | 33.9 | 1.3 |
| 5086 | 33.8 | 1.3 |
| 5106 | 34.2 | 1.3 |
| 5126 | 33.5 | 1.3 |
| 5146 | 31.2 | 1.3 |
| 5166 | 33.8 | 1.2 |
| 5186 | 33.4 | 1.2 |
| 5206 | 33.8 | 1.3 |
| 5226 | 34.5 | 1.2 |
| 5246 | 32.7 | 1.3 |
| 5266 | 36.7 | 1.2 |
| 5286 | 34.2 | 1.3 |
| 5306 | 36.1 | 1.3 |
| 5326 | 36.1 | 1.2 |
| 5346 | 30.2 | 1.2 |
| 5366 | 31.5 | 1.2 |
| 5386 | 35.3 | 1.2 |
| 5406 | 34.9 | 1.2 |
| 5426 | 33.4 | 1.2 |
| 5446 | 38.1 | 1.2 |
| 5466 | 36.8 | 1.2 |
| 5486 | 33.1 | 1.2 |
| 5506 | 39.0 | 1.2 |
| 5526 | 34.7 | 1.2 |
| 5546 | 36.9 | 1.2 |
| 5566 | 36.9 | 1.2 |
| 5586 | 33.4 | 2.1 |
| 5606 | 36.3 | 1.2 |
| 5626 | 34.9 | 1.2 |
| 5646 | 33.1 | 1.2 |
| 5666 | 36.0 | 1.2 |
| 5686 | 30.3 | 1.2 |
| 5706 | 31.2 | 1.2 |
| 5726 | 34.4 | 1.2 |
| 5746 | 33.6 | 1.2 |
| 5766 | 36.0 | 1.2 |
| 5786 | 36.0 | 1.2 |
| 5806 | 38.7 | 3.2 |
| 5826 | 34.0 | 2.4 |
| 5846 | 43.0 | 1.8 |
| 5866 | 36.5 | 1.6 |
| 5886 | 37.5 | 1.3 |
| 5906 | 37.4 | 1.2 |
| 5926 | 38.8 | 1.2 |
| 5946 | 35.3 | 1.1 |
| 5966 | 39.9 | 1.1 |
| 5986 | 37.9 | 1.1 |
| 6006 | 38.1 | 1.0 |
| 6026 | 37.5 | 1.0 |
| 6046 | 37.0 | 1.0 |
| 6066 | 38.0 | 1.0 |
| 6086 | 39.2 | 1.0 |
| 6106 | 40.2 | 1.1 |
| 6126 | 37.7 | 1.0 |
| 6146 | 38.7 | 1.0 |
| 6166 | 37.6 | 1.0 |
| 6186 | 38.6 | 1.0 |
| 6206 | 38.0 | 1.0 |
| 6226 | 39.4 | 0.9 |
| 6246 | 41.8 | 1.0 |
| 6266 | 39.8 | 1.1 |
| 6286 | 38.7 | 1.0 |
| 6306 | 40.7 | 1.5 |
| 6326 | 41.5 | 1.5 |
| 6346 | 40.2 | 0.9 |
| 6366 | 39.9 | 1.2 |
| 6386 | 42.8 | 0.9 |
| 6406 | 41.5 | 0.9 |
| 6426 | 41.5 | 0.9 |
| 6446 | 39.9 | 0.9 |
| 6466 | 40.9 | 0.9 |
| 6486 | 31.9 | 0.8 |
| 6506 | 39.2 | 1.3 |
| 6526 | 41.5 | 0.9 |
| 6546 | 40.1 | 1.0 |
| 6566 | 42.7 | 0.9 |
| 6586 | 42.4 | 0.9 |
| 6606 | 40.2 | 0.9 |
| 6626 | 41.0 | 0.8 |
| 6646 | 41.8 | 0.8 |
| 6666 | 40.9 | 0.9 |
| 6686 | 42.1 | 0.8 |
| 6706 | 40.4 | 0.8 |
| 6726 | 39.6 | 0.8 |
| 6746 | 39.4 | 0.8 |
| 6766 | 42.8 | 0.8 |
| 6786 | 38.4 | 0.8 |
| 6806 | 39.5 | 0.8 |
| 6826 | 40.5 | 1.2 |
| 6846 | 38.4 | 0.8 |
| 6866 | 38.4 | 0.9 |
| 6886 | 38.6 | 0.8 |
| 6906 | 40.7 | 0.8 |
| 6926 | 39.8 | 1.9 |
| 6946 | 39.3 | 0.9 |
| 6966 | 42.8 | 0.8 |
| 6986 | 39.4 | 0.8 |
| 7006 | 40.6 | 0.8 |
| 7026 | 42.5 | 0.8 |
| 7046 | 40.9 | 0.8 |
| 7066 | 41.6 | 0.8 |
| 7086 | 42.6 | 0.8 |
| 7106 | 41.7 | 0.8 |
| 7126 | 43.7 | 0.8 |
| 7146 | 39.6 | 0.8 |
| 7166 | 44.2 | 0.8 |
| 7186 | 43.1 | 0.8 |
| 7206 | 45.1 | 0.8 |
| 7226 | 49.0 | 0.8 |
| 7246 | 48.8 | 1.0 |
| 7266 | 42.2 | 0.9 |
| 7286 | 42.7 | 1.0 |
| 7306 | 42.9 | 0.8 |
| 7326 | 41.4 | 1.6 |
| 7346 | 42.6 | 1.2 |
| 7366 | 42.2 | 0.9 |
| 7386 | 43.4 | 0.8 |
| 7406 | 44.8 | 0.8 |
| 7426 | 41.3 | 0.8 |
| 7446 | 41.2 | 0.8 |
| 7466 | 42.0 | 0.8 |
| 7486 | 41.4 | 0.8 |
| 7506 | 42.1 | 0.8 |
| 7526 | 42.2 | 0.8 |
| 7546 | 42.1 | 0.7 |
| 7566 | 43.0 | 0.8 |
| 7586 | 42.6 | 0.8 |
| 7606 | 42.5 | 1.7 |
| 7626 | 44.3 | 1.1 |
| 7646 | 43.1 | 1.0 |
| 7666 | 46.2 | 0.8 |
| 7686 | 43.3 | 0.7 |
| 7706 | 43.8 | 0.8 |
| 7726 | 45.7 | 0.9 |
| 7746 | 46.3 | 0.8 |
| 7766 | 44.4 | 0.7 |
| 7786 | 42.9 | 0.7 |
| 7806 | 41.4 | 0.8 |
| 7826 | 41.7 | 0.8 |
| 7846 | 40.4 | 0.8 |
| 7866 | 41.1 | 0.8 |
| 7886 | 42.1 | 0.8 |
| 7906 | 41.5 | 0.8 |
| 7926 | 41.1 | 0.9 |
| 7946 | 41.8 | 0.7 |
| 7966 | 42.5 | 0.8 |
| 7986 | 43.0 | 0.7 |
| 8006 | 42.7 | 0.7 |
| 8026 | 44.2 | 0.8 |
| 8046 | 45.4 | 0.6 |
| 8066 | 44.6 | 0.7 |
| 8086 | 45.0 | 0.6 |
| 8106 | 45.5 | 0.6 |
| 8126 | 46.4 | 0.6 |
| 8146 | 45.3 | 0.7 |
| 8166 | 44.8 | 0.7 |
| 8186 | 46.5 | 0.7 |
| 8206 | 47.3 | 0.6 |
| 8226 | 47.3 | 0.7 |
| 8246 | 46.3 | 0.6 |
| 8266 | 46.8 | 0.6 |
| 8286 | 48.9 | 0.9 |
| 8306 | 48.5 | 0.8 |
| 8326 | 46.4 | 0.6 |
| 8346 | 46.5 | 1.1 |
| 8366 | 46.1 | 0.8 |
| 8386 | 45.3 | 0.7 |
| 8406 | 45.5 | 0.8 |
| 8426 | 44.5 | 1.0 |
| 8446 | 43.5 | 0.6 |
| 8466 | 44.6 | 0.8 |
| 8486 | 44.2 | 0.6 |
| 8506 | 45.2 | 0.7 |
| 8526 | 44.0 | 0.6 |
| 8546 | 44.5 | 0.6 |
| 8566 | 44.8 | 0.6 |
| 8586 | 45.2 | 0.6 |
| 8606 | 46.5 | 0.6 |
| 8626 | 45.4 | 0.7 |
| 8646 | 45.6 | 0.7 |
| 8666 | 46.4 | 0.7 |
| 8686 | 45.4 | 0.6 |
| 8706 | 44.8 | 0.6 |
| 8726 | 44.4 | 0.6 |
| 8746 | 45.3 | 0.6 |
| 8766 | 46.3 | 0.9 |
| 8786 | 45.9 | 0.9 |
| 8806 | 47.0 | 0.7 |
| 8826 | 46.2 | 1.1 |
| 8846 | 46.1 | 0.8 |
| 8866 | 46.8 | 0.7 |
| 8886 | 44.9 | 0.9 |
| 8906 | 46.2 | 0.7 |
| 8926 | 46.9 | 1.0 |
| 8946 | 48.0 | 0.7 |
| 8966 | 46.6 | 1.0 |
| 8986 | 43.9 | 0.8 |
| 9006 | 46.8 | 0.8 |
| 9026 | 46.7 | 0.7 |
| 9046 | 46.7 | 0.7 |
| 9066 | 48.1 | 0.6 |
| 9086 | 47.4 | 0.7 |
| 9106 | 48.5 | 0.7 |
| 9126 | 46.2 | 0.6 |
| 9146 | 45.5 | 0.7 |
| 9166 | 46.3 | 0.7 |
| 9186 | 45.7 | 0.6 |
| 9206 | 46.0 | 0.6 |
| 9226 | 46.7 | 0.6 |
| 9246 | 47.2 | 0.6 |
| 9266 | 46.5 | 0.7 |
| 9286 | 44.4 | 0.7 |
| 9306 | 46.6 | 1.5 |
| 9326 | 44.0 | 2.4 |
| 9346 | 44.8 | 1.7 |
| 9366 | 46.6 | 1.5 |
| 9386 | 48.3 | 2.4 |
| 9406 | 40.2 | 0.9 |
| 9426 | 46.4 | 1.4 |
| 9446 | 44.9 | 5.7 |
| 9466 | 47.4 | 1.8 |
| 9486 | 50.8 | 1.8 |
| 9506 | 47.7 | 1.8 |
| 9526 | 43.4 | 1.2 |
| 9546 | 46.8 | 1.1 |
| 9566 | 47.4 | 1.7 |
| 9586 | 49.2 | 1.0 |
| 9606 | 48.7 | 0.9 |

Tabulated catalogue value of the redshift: 0.10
